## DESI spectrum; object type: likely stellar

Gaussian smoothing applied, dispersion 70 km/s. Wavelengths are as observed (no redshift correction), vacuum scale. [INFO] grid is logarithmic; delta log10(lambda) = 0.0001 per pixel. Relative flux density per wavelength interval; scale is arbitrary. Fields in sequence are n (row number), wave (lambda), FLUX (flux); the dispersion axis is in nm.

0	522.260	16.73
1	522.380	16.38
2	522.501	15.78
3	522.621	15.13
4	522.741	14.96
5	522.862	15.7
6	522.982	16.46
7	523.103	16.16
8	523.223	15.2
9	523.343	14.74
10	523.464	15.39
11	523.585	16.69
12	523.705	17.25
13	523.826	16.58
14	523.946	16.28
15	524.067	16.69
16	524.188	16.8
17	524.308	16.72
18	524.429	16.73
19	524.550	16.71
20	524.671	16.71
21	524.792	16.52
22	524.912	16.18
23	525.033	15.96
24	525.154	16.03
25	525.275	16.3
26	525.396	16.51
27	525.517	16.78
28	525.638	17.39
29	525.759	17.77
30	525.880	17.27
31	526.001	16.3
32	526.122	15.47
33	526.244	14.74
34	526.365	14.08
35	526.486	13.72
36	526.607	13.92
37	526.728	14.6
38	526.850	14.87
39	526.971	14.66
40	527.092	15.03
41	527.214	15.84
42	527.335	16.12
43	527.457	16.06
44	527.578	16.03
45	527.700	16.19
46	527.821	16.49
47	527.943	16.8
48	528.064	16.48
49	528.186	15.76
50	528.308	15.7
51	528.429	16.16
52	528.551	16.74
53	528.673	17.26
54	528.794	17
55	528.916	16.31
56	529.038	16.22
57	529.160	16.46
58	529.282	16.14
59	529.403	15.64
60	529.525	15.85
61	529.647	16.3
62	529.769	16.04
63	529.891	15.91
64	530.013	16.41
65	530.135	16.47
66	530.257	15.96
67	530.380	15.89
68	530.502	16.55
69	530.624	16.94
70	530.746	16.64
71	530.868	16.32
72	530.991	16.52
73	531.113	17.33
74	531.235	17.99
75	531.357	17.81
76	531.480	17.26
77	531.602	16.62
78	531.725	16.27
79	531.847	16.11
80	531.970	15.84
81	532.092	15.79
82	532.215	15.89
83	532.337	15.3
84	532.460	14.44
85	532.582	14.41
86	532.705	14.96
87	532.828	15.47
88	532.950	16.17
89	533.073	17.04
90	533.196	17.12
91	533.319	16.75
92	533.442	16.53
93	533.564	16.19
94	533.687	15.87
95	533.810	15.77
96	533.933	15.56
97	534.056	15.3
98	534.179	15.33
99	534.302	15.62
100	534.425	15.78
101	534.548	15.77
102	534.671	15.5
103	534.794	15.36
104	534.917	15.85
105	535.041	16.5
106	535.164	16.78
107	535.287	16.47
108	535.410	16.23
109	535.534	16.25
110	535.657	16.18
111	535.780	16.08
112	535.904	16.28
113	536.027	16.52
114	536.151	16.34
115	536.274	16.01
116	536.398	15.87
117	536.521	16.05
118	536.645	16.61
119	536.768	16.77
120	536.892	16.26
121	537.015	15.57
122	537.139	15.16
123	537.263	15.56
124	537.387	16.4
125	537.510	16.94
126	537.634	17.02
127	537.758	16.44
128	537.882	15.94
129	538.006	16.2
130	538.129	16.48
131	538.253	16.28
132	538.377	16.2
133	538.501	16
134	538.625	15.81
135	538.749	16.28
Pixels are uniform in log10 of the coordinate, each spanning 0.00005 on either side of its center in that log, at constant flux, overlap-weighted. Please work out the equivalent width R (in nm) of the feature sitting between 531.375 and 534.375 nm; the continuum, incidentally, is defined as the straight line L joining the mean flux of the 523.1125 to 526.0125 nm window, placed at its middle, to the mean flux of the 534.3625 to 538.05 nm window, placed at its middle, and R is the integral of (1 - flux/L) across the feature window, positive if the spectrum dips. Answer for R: 0.06 nm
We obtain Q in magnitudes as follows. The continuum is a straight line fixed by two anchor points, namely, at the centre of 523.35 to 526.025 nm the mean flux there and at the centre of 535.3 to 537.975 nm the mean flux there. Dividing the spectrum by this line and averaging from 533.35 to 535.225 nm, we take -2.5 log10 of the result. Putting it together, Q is 0.03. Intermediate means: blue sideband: 16.6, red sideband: 16.2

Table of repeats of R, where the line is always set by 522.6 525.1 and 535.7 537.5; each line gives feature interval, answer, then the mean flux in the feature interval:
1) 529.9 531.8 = -0.06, 16.7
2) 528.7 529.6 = -0.01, 16.3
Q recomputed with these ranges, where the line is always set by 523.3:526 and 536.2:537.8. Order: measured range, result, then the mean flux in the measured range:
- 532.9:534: 0.00 mag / 16.3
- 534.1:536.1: 0.02 mag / 16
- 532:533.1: 0.06 mag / 15.5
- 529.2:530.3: 0.02 mag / 16.1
